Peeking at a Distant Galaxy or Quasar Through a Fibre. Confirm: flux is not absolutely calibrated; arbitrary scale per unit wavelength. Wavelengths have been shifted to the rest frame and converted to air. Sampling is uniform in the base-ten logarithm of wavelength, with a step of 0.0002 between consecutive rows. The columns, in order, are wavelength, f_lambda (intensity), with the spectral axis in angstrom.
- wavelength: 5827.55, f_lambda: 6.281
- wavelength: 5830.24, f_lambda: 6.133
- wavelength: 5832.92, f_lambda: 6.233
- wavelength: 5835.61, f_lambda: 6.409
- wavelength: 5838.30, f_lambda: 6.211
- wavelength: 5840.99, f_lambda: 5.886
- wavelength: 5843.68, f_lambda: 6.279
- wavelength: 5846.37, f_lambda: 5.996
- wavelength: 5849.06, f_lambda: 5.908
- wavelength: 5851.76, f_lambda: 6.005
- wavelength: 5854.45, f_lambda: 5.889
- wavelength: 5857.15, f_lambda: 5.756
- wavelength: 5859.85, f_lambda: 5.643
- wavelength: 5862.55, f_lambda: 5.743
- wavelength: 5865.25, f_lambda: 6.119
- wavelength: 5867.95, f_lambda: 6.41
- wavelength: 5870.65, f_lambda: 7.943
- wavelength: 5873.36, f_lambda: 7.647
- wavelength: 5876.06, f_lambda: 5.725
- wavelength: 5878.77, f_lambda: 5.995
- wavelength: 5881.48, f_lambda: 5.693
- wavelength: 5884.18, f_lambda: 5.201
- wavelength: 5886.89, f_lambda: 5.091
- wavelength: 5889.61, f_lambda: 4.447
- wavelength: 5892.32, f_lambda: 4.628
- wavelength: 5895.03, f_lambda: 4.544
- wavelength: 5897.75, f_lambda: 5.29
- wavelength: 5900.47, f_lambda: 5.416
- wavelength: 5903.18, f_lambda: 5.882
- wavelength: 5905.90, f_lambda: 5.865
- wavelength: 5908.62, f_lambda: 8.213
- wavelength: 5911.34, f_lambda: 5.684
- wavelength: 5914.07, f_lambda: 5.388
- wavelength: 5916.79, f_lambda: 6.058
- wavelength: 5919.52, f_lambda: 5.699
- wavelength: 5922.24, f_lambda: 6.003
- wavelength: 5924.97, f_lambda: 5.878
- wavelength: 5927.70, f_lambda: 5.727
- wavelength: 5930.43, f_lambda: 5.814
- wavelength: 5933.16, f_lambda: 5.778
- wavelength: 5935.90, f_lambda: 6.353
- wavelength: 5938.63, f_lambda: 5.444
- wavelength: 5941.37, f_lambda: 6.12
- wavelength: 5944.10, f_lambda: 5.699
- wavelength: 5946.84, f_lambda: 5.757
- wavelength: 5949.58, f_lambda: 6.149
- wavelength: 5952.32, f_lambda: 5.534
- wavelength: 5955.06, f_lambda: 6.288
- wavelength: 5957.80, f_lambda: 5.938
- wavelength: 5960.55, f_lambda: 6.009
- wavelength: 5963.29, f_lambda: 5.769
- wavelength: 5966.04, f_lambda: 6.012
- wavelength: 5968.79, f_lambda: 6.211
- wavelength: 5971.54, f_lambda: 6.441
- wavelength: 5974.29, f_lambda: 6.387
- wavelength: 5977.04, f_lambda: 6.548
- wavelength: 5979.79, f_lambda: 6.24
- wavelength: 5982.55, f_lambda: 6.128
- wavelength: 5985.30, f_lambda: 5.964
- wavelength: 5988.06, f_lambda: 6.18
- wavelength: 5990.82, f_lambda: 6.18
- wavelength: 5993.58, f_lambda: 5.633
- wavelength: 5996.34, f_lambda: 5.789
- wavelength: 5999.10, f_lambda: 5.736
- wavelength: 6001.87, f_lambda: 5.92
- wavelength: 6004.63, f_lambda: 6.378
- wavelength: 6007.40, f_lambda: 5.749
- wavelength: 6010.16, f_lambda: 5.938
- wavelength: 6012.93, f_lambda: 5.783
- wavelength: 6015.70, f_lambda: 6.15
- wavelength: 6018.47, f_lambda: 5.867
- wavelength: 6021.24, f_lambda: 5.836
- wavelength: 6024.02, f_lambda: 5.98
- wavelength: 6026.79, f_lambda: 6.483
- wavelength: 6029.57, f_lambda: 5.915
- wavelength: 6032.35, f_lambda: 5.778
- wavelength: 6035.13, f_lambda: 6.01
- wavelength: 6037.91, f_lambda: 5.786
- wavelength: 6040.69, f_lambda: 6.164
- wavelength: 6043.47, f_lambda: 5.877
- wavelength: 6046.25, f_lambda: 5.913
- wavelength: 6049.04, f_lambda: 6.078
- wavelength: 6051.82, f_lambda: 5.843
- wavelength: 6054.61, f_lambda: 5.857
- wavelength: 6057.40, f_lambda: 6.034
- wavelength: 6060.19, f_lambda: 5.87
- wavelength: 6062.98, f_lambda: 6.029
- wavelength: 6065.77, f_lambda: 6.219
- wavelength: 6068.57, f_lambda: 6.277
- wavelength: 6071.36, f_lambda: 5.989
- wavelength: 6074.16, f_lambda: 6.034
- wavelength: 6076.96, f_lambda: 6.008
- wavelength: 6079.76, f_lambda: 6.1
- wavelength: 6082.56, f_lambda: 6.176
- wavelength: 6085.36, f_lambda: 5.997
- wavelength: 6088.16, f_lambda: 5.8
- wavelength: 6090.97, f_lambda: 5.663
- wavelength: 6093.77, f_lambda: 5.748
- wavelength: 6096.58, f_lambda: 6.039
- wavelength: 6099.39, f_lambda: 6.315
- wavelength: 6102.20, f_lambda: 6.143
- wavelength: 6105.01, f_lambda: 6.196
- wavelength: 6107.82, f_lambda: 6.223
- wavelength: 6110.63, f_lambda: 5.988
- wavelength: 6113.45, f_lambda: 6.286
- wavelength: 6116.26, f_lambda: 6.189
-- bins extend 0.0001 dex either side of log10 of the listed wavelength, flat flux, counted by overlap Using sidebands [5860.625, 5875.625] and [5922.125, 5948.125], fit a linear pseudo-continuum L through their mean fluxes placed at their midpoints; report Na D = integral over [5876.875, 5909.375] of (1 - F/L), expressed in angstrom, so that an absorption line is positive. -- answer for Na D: 4.5 angstrom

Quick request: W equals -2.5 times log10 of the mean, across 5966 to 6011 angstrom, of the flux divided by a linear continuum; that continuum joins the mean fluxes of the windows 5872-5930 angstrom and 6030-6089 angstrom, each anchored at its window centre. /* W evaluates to -0.040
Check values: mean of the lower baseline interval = 5.72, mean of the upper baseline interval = 5.99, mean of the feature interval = 6.09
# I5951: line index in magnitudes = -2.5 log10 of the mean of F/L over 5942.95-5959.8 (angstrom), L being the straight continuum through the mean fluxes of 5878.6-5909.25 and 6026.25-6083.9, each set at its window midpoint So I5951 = -0.05 mag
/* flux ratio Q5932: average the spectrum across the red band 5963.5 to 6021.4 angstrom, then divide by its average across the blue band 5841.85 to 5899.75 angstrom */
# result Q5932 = 1.0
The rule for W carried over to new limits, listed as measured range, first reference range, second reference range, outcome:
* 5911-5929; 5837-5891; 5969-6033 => 0.04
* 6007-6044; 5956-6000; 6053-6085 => 0.02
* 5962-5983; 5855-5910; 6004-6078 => -0.05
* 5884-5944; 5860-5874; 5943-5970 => 0.11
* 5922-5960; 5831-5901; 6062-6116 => 0.01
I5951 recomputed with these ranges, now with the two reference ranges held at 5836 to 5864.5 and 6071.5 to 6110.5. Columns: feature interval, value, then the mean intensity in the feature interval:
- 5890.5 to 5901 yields 0.211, 4.91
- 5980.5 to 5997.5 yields 0.001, 5.99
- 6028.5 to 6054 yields 0.016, 5.93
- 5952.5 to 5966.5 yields 0.004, 5.96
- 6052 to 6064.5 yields 0.014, 5.94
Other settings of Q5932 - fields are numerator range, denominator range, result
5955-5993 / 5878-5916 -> 1.11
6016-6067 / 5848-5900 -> 1.04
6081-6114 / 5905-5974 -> 1.01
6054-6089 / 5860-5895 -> 1.04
